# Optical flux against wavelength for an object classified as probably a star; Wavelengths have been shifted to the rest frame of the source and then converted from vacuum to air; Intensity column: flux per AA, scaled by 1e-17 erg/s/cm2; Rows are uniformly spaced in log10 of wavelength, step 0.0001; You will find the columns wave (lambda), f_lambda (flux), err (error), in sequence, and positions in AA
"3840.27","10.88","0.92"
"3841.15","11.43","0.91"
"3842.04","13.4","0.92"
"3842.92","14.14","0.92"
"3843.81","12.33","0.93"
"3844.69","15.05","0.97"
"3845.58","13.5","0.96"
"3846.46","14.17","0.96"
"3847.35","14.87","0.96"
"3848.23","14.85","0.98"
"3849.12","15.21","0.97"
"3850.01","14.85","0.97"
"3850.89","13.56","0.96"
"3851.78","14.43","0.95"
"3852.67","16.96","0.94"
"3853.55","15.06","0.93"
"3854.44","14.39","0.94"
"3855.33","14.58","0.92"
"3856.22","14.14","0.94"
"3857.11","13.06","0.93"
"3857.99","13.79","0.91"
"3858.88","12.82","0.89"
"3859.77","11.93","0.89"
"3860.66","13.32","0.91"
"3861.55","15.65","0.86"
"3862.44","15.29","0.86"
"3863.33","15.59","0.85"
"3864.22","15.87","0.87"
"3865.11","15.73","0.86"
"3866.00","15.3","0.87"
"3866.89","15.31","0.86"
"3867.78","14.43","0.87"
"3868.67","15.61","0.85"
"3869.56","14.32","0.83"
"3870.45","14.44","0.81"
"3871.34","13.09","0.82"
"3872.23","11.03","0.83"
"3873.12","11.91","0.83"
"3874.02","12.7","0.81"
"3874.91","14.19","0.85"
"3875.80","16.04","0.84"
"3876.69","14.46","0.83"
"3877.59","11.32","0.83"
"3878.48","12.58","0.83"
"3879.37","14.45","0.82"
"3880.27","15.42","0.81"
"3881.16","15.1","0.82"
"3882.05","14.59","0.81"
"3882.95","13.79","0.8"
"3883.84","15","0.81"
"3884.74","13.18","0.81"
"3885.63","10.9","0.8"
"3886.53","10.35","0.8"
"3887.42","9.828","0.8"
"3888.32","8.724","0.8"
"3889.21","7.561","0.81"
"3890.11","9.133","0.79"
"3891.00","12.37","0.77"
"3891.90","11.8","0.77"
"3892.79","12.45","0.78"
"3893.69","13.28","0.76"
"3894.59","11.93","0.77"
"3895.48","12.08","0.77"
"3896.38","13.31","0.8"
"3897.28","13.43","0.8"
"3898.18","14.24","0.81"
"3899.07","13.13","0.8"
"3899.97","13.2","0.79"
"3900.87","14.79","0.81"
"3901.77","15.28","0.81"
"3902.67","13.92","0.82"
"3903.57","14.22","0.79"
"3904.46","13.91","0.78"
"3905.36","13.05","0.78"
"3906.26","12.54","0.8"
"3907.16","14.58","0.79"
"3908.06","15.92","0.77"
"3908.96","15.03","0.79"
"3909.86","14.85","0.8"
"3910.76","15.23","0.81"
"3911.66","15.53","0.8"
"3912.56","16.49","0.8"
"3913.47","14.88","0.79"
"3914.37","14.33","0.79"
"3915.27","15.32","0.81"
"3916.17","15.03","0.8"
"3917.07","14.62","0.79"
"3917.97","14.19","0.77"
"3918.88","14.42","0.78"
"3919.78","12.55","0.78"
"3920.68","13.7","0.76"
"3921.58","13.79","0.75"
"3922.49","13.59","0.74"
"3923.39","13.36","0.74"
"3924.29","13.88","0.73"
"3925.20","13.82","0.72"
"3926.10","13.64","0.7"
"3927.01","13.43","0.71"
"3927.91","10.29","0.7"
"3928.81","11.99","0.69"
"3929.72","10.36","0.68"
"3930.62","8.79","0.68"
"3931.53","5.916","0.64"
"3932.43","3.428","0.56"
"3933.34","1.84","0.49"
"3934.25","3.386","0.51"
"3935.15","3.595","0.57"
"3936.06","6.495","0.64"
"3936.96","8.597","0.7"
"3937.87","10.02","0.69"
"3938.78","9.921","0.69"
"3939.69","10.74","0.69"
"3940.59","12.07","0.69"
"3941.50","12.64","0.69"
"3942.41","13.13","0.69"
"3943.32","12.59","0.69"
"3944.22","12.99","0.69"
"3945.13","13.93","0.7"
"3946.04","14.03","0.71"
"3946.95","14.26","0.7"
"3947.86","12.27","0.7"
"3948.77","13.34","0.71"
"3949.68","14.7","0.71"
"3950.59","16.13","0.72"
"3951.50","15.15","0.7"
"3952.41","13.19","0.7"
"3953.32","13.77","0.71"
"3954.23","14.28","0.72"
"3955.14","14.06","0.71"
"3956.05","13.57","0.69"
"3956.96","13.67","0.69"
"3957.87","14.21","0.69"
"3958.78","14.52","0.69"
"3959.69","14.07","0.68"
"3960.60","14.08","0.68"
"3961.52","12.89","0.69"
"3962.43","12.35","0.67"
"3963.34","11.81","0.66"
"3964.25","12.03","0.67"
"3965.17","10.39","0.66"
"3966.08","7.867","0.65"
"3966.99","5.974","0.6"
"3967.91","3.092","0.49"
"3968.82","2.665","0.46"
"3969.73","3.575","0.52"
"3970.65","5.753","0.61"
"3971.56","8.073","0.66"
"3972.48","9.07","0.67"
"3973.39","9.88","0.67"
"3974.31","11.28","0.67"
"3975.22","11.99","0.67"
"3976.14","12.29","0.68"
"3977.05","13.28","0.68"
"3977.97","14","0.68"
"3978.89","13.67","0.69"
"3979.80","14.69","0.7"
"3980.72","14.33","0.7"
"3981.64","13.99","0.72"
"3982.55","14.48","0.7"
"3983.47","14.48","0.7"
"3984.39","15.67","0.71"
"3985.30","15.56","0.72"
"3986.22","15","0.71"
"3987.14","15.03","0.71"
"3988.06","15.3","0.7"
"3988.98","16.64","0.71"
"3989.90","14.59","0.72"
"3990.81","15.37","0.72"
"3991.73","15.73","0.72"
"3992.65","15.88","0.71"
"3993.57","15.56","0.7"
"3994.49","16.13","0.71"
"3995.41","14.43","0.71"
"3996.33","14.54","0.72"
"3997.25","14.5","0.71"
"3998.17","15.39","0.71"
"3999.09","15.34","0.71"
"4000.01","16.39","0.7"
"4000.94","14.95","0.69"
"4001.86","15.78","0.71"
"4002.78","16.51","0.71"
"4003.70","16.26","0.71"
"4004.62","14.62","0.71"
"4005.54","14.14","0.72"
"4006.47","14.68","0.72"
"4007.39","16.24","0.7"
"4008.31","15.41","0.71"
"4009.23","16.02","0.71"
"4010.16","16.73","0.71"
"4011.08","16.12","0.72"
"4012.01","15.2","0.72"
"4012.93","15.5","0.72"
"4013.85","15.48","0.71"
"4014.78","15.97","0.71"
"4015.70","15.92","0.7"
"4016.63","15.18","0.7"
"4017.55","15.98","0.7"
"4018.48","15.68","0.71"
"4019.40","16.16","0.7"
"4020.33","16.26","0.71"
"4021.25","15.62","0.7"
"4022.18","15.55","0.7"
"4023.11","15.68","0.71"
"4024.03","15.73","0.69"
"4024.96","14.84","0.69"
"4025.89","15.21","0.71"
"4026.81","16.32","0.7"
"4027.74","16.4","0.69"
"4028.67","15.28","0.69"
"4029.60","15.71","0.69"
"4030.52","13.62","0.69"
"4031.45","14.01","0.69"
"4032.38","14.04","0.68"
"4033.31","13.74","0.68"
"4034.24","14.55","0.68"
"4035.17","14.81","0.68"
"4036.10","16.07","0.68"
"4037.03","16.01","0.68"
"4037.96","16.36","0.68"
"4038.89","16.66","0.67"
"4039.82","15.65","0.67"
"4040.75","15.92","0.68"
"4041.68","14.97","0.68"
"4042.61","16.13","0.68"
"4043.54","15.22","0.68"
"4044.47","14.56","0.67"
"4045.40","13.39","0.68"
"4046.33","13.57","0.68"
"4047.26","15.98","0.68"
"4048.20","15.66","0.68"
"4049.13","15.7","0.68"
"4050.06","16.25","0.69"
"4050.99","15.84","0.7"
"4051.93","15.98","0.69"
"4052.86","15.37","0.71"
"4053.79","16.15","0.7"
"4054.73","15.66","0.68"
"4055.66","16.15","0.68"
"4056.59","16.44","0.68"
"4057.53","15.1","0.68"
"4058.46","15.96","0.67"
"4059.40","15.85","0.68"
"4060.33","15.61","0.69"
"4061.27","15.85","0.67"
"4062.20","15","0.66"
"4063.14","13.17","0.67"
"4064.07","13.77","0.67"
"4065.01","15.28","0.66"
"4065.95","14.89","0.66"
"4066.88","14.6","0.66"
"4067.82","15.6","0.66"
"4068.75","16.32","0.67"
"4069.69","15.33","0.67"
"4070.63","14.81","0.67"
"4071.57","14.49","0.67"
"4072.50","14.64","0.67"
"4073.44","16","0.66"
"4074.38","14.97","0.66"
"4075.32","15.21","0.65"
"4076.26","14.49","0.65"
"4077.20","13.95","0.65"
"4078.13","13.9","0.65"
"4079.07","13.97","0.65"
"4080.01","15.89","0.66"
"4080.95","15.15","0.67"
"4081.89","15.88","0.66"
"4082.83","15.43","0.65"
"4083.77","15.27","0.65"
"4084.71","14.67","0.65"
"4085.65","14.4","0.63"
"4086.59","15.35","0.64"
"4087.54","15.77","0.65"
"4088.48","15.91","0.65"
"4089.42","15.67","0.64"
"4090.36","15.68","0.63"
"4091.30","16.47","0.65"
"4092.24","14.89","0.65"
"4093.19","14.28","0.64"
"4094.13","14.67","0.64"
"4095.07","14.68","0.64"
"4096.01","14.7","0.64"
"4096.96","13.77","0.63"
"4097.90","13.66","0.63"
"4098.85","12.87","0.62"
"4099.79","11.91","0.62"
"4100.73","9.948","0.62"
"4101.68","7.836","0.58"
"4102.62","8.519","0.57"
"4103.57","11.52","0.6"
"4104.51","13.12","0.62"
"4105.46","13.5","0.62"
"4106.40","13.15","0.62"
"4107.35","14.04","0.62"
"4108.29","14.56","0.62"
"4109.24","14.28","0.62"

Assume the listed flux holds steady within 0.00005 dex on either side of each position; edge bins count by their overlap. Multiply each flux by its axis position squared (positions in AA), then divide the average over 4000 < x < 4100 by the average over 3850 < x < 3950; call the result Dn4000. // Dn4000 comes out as 1.3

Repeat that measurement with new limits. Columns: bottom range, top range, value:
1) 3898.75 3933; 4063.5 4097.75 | 1.23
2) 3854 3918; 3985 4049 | 1.20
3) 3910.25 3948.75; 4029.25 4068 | 1.37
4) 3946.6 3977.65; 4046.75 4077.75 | 1.41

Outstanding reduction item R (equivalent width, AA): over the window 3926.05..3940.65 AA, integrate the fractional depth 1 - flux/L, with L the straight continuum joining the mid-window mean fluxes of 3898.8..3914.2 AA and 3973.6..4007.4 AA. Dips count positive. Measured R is 6.33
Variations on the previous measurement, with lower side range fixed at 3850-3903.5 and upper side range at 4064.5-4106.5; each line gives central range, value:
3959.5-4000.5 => 3.7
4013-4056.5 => -4.2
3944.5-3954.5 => -0.2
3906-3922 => -1.2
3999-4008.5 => -1.0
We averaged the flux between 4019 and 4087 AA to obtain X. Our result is 15.3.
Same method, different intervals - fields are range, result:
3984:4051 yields 15.4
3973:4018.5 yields 15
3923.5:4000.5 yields 12.1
